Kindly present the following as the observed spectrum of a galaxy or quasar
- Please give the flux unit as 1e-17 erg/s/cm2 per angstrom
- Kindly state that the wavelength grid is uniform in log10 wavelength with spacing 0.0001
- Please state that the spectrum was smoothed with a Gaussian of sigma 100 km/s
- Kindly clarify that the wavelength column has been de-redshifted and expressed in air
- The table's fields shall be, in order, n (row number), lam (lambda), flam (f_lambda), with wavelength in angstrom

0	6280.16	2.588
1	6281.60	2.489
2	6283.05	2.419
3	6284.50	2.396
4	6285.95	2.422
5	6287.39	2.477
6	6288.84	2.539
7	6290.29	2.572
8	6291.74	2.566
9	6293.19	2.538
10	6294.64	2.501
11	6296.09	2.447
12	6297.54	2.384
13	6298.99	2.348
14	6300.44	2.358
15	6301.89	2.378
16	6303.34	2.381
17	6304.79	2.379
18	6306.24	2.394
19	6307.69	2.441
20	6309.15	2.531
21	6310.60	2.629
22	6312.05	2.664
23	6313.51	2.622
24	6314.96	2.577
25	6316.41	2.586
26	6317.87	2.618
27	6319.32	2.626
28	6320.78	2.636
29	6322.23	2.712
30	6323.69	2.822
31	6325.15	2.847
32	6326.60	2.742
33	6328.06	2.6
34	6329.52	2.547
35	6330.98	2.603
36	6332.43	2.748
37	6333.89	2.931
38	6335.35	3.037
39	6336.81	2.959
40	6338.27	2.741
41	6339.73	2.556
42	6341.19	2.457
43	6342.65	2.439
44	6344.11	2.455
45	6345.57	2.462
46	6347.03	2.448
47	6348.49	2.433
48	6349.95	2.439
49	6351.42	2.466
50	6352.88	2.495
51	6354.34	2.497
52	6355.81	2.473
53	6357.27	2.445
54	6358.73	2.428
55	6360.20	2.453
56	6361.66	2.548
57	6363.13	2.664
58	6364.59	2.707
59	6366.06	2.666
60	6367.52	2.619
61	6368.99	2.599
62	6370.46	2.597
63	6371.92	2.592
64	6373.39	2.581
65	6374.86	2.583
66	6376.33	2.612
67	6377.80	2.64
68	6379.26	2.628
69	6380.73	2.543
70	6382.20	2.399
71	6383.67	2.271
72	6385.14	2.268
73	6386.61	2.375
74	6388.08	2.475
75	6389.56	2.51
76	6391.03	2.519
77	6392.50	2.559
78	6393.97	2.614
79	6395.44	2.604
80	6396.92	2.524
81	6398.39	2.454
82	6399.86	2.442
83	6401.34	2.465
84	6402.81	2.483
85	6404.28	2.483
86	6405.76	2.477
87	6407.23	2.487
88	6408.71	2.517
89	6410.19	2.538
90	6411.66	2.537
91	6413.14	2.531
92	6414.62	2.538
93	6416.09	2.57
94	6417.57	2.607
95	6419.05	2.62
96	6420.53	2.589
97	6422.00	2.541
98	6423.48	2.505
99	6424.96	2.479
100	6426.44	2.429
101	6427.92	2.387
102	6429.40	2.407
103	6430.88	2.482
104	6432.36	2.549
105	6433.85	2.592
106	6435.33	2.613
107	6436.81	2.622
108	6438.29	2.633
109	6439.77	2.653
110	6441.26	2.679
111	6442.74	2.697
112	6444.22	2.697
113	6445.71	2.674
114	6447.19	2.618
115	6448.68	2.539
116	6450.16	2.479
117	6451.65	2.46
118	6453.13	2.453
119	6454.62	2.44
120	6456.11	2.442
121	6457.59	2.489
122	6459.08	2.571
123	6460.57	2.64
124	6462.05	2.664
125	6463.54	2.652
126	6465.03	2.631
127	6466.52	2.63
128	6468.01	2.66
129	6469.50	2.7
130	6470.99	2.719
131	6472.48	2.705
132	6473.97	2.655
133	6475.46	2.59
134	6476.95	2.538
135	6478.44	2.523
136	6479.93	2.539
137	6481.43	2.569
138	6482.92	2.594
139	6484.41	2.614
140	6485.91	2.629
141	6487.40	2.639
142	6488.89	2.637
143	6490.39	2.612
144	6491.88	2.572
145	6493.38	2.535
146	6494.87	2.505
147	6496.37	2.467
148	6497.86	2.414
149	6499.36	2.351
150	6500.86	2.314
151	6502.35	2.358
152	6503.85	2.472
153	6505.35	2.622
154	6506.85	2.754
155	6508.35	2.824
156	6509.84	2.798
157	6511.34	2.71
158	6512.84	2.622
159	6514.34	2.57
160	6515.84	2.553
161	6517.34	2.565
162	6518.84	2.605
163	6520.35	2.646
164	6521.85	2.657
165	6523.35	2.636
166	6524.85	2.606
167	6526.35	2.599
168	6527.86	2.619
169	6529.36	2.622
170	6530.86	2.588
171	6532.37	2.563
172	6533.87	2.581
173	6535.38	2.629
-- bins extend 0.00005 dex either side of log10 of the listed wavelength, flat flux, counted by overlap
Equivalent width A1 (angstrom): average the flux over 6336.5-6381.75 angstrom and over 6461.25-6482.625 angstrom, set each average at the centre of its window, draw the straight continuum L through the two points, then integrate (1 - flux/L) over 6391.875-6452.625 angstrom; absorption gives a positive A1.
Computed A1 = 1.1 angstrom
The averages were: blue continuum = 2.55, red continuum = 2.63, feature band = 2.55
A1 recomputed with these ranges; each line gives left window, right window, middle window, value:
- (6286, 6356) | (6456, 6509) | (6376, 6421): 1.06 angstrom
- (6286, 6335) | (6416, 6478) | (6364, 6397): 0.41 angstrom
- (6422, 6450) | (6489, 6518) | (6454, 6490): -0.56 angstrom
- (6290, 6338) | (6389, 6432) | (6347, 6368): 0.34 angstrom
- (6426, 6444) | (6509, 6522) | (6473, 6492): 0.10 angstrom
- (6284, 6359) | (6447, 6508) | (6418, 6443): 0.04 angstrom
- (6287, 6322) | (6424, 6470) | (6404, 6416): 0.17 angstrom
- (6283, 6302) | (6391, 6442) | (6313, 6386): -2.79 angstrom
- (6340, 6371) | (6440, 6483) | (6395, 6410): 0.33 angstrom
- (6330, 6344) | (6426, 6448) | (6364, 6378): 0.24 angstrom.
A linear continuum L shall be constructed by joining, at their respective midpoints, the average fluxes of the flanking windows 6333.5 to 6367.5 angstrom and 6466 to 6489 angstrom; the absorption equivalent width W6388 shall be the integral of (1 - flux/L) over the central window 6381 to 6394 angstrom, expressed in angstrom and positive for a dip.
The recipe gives 0.7 angstrom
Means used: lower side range 2.57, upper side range 2.62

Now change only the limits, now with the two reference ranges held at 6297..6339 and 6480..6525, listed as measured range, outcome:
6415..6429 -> 0.4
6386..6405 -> 0.7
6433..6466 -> 0.0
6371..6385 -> 0.4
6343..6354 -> 0.6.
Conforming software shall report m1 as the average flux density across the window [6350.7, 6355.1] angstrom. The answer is 2.49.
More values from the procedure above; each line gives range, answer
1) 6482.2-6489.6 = 2.62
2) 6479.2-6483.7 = 2.57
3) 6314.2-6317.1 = 2.59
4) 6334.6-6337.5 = 3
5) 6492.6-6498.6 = 2.48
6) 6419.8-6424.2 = 2.55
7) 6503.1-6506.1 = 2.54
